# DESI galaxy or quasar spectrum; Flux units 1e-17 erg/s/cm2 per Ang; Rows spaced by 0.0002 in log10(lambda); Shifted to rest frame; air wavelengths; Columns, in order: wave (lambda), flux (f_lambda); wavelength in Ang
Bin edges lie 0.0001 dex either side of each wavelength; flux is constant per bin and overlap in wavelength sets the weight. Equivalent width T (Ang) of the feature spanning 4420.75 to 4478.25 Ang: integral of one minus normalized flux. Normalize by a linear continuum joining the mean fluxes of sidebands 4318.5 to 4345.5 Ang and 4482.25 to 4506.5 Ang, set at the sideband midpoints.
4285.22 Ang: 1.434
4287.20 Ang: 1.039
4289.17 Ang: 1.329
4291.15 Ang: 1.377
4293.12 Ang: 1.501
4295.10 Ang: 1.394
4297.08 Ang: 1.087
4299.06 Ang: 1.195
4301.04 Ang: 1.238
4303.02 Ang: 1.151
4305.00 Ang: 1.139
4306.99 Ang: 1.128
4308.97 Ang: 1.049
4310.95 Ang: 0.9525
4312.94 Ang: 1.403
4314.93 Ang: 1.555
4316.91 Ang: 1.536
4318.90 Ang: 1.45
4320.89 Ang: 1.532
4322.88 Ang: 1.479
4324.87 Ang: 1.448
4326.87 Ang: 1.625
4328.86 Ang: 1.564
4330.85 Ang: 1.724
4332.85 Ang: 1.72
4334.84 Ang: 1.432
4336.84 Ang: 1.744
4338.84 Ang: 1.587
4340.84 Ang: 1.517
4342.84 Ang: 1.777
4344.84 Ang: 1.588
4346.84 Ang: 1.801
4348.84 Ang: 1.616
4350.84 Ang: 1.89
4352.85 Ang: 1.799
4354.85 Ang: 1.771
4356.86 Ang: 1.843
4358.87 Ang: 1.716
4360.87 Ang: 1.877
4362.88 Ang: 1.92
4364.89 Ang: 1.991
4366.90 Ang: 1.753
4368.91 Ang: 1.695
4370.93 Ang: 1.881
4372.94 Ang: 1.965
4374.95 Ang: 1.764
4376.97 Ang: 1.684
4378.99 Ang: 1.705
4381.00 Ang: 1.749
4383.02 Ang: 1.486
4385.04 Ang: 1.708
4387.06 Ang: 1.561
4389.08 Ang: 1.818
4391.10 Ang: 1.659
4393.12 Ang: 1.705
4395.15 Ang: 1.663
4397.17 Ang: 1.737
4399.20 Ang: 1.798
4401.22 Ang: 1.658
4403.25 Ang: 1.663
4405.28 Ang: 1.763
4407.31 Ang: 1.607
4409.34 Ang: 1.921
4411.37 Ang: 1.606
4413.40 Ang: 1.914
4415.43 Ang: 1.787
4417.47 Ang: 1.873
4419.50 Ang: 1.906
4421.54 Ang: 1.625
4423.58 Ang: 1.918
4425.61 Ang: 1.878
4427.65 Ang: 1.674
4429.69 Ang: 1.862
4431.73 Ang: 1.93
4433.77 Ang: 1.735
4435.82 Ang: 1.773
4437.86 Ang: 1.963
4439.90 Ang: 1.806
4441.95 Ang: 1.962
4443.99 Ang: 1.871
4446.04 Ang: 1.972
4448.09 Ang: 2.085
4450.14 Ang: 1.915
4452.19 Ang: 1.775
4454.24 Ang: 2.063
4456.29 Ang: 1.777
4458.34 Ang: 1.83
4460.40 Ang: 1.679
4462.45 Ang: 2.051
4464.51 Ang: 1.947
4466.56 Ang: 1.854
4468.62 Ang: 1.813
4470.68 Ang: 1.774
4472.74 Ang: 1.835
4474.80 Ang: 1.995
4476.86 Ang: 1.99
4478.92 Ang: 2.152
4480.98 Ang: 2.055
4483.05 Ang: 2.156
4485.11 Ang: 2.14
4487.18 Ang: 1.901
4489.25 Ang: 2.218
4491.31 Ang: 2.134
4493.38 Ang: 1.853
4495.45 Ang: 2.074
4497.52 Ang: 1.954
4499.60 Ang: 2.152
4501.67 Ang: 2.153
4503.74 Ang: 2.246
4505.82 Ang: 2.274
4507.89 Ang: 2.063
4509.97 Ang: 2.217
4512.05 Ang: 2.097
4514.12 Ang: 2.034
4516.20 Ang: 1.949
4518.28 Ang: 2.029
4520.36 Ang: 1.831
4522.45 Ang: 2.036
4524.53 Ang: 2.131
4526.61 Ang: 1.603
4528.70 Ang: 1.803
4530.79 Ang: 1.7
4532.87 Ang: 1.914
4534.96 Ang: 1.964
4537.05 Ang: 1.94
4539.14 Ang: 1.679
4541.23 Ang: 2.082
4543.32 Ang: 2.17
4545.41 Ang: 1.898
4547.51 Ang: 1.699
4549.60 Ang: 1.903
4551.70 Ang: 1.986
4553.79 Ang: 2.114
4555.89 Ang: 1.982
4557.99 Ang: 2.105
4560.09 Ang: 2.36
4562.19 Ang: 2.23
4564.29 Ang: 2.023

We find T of 2.5 Ang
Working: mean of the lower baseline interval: 1.59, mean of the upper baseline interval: 2.1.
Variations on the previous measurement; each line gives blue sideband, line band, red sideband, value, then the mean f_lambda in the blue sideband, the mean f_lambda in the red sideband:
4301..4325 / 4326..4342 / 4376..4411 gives -2.32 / 1.31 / 1.7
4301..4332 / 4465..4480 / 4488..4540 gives -0.37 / 1.38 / 2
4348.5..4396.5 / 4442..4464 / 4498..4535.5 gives -0.07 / 1.76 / 2.01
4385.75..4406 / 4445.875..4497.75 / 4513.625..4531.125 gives -3.91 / 1.7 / 1.9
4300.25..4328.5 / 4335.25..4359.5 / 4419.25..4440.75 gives -3.86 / 1.34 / 1.82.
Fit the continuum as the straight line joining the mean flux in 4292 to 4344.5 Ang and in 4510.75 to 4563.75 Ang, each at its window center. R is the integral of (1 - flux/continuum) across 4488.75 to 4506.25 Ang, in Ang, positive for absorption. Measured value -2.2 Ang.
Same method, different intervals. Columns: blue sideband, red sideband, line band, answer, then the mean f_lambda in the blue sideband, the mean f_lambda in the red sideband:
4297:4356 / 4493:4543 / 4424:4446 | -0.9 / 1.49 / 1.99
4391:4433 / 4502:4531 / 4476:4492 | -1.3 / 1.77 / 2.01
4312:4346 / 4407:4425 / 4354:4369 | -1.5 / 1.57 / 1.8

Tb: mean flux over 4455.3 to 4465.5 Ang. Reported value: 1.86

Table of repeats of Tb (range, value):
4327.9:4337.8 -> 1.64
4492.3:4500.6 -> 2.01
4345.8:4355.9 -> 1.78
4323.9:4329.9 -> 1.55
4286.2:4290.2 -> 1.18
